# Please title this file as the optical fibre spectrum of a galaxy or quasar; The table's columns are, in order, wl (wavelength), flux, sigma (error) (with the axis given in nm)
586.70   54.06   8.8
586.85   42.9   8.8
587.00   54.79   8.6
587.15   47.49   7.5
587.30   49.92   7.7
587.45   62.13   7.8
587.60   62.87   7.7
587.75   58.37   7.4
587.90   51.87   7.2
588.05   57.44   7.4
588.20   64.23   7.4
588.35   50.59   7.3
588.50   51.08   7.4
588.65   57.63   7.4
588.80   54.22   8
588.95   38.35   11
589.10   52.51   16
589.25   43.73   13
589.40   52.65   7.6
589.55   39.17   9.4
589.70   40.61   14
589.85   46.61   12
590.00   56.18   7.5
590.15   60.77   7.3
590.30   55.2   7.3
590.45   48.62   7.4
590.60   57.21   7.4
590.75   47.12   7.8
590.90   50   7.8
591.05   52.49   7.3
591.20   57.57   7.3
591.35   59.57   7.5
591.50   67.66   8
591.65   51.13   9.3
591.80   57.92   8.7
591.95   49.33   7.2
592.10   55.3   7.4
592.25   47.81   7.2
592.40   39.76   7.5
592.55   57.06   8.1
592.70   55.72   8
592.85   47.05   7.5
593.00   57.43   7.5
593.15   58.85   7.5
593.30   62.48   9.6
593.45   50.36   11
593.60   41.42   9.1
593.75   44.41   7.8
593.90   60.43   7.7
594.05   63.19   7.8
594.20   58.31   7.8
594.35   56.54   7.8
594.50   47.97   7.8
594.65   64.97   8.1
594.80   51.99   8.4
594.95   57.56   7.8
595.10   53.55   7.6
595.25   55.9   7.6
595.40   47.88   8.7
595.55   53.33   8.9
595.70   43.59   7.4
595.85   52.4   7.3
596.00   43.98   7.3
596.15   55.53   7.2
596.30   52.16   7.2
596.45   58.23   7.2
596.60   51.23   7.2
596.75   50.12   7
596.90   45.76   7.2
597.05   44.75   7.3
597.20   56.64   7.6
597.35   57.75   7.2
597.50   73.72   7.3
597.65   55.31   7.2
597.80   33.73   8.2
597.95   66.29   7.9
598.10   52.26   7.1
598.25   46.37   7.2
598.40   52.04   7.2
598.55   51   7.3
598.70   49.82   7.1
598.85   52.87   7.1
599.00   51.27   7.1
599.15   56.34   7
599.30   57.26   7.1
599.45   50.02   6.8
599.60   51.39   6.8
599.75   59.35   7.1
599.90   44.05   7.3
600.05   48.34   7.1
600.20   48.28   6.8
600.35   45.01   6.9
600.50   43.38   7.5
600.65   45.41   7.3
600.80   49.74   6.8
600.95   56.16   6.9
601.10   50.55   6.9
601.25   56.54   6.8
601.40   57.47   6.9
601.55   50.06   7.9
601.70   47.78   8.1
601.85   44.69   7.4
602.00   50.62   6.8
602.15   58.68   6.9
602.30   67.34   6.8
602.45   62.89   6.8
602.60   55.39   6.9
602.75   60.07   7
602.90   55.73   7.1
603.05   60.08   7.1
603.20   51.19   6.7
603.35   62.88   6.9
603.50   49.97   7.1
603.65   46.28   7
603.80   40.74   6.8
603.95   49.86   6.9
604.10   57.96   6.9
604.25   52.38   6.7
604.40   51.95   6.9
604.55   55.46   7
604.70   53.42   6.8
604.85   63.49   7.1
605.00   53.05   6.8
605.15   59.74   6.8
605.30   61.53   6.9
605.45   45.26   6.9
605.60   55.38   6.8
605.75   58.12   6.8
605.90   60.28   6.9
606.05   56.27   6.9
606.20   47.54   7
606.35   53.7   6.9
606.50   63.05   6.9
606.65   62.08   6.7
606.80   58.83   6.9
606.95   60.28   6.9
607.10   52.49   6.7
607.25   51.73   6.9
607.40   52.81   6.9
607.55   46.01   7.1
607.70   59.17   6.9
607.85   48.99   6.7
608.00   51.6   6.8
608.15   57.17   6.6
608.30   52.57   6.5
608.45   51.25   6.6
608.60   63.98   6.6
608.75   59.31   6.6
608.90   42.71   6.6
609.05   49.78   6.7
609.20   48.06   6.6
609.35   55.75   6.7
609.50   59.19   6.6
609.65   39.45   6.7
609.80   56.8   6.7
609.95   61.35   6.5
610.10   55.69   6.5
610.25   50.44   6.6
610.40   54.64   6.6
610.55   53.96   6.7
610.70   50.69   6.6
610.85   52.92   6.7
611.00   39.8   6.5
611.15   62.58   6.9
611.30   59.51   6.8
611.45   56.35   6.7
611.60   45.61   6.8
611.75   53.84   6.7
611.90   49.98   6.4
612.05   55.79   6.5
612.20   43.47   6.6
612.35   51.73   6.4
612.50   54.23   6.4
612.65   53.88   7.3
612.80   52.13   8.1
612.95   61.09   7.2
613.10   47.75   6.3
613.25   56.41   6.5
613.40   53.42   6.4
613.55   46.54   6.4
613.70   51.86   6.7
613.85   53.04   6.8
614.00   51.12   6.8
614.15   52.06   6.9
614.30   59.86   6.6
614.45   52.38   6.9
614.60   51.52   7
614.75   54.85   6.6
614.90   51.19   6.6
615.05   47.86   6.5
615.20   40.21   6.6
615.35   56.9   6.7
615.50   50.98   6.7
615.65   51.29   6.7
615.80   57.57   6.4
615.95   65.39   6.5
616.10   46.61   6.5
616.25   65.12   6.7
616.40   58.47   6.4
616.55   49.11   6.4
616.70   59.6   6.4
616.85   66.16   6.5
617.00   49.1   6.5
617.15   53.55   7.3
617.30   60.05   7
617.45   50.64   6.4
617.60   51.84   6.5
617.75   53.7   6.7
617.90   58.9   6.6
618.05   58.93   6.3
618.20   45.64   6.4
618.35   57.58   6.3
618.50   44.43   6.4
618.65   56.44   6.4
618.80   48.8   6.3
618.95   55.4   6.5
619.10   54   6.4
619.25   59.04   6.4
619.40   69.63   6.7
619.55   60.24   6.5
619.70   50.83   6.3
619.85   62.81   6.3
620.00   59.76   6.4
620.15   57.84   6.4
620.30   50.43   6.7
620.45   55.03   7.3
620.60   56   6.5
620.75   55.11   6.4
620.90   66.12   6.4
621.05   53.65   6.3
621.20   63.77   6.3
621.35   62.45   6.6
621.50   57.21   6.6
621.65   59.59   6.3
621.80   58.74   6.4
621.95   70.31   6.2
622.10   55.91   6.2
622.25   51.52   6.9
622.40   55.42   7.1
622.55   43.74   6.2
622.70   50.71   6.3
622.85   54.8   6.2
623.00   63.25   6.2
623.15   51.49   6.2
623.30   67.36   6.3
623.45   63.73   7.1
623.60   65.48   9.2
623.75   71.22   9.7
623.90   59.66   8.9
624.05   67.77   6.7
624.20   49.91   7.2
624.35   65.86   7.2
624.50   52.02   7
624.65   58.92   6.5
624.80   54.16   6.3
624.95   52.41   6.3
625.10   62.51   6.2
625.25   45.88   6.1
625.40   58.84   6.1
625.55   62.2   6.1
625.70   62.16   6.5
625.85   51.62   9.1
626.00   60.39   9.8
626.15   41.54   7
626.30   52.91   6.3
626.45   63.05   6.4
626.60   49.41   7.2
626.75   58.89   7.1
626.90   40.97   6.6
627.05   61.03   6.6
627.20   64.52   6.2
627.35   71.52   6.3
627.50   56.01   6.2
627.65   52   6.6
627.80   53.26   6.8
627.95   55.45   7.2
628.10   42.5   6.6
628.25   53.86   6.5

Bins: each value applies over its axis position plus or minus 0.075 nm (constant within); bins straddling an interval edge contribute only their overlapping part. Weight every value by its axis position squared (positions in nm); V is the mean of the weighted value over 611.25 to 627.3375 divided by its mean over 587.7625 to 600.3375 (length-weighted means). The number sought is 1.1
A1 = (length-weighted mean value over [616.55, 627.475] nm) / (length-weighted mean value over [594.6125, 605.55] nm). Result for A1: 1.08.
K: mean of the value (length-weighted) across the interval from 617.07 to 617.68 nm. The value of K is 54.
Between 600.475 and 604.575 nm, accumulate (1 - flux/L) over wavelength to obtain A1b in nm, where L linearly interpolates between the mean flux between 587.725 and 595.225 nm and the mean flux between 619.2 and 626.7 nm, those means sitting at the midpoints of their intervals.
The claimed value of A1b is 0.113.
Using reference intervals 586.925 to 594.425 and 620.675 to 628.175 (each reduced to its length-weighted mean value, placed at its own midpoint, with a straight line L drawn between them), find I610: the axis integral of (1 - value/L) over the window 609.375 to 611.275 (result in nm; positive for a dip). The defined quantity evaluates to 0.08 nm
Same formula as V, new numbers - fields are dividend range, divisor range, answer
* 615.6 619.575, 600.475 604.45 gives 1.10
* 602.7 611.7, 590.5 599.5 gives 1.06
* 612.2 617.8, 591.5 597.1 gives 1.09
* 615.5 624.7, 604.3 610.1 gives 1.09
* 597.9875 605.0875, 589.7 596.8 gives 1.02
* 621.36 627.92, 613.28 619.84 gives 1.09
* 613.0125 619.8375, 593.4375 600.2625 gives 1.10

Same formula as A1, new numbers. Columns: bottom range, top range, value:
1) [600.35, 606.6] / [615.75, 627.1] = 1.05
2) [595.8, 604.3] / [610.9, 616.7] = 1.01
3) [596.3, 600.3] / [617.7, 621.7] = 1.08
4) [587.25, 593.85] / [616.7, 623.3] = 1.07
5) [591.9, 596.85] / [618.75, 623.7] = 1.10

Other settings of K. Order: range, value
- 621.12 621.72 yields 60.7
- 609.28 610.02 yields 54.5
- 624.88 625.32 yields 53.7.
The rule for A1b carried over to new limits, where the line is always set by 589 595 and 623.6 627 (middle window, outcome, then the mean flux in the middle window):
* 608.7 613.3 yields 0.20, 52.7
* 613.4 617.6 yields 0.14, 53.8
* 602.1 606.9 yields -0.14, 56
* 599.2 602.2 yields 0.18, 50.7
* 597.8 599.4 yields 0.04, 52.6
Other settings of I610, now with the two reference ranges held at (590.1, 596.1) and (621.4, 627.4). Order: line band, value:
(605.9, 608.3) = 0.02 nm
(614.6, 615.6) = 0.11 nm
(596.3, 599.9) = 0.08 nm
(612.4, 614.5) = 0.11 nm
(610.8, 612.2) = 0.09 nm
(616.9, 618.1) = 0.04 nm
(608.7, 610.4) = 0.10 nm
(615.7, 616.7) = -0.01 nm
